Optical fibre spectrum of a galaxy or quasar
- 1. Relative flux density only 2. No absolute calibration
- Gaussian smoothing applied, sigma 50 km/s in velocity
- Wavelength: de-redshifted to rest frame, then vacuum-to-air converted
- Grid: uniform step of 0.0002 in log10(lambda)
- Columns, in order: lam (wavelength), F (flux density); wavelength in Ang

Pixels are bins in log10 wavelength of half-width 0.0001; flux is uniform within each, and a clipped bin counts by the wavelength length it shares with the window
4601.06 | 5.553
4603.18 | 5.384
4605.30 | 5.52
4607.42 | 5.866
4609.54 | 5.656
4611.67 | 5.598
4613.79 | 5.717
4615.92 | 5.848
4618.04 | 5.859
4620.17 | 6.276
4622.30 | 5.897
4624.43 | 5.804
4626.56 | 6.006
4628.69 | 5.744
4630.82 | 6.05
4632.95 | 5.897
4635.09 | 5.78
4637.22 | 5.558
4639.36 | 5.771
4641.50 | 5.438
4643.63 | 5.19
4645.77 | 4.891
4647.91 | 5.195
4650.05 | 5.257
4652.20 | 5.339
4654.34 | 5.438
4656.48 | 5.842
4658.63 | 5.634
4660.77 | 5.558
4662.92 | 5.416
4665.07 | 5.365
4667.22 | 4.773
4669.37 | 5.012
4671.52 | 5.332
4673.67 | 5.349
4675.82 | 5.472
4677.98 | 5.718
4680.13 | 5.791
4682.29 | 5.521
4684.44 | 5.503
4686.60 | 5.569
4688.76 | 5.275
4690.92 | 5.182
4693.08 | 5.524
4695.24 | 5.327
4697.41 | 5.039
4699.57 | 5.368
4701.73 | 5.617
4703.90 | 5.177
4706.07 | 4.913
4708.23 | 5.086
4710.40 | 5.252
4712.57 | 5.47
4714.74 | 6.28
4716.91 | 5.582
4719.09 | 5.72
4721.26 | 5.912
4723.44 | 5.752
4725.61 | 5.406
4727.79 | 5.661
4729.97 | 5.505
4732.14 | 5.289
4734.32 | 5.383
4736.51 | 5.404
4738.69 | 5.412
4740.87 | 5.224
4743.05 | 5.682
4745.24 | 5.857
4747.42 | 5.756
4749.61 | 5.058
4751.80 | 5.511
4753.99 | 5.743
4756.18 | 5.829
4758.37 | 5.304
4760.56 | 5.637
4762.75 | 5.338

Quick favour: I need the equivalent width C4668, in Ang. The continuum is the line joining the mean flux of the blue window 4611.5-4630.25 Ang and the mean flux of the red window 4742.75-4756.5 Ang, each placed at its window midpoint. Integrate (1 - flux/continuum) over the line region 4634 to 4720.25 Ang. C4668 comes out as 5.2 Ang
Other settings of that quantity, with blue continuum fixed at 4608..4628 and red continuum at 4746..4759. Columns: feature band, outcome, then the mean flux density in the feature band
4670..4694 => 1.0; 5.47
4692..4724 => 1.0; 5.46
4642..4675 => 2.6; 5.31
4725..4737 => 0.3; 5.44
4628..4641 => 0.1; 5.78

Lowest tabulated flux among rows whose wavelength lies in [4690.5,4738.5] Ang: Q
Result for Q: 4.913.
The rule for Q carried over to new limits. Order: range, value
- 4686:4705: 5.039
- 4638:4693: 4.773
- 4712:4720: 5.47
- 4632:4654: 4.891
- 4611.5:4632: 5.598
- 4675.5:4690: 5.275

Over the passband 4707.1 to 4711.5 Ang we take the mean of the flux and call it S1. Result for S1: 5.17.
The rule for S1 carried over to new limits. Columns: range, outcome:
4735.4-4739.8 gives 5.4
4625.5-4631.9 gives 5.94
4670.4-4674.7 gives 5.34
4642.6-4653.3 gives 5.17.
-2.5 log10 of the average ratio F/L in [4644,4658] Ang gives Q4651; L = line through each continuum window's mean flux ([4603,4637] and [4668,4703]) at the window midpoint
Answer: 0.06 mag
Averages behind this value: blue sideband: 5.81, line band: 5.33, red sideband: 5.41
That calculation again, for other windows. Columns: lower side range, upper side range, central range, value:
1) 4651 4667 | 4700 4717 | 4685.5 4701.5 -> 0.02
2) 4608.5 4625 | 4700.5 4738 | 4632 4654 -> 0.06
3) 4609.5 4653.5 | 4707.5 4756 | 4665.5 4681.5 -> 0.05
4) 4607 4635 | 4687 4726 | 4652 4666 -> 0.03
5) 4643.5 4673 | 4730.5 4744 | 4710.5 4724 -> -0.07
